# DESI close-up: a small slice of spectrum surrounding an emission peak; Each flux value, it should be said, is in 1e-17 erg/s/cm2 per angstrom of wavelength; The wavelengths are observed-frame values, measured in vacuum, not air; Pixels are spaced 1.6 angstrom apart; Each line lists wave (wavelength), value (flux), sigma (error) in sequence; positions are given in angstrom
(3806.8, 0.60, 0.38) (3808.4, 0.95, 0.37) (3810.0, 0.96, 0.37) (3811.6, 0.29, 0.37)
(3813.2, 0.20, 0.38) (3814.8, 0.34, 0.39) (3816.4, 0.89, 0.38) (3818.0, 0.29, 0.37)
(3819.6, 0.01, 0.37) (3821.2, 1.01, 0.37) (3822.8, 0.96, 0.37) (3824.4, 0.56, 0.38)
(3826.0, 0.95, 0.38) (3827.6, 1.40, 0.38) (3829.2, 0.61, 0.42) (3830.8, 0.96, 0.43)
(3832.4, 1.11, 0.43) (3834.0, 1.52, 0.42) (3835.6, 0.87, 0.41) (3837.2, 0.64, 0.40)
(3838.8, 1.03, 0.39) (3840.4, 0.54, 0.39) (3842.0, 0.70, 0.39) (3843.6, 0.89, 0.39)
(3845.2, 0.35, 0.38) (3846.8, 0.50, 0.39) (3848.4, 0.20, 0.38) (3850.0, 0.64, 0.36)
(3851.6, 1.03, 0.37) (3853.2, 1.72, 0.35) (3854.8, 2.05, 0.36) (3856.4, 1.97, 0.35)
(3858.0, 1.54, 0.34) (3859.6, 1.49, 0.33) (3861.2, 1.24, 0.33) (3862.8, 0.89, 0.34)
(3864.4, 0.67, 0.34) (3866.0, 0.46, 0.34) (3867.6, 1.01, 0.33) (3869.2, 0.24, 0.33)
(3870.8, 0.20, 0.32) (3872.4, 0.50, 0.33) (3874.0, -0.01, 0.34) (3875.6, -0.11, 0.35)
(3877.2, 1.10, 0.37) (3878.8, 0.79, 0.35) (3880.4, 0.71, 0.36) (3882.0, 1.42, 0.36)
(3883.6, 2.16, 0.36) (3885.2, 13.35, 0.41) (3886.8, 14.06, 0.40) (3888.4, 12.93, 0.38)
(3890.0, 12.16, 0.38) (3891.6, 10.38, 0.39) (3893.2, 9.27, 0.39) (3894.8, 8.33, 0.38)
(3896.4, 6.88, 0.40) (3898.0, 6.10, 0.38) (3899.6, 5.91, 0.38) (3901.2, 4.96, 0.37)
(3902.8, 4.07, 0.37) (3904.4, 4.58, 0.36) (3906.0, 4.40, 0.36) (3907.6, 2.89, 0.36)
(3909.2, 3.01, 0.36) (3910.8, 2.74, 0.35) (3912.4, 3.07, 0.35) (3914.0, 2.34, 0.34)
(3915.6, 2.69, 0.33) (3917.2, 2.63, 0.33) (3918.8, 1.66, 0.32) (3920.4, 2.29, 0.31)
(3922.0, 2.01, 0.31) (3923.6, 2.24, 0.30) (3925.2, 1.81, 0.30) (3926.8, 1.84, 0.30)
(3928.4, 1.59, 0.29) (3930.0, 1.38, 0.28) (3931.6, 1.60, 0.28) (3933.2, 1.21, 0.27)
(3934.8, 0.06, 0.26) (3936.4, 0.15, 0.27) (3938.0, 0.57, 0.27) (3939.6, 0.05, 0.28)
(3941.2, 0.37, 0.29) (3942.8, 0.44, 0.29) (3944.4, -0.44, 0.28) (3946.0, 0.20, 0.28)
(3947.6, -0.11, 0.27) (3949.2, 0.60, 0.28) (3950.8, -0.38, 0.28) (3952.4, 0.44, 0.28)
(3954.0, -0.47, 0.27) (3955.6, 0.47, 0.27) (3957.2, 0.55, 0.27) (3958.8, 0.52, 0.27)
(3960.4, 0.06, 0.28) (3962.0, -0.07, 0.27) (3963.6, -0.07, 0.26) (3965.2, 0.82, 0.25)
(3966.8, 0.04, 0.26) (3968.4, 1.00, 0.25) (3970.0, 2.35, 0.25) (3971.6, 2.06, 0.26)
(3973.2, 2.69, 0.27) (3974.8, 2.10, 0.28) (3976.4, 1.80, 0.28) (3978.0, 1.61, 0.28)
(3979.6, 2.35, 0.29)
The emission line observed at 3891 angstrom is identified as Lyman alpha 1216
